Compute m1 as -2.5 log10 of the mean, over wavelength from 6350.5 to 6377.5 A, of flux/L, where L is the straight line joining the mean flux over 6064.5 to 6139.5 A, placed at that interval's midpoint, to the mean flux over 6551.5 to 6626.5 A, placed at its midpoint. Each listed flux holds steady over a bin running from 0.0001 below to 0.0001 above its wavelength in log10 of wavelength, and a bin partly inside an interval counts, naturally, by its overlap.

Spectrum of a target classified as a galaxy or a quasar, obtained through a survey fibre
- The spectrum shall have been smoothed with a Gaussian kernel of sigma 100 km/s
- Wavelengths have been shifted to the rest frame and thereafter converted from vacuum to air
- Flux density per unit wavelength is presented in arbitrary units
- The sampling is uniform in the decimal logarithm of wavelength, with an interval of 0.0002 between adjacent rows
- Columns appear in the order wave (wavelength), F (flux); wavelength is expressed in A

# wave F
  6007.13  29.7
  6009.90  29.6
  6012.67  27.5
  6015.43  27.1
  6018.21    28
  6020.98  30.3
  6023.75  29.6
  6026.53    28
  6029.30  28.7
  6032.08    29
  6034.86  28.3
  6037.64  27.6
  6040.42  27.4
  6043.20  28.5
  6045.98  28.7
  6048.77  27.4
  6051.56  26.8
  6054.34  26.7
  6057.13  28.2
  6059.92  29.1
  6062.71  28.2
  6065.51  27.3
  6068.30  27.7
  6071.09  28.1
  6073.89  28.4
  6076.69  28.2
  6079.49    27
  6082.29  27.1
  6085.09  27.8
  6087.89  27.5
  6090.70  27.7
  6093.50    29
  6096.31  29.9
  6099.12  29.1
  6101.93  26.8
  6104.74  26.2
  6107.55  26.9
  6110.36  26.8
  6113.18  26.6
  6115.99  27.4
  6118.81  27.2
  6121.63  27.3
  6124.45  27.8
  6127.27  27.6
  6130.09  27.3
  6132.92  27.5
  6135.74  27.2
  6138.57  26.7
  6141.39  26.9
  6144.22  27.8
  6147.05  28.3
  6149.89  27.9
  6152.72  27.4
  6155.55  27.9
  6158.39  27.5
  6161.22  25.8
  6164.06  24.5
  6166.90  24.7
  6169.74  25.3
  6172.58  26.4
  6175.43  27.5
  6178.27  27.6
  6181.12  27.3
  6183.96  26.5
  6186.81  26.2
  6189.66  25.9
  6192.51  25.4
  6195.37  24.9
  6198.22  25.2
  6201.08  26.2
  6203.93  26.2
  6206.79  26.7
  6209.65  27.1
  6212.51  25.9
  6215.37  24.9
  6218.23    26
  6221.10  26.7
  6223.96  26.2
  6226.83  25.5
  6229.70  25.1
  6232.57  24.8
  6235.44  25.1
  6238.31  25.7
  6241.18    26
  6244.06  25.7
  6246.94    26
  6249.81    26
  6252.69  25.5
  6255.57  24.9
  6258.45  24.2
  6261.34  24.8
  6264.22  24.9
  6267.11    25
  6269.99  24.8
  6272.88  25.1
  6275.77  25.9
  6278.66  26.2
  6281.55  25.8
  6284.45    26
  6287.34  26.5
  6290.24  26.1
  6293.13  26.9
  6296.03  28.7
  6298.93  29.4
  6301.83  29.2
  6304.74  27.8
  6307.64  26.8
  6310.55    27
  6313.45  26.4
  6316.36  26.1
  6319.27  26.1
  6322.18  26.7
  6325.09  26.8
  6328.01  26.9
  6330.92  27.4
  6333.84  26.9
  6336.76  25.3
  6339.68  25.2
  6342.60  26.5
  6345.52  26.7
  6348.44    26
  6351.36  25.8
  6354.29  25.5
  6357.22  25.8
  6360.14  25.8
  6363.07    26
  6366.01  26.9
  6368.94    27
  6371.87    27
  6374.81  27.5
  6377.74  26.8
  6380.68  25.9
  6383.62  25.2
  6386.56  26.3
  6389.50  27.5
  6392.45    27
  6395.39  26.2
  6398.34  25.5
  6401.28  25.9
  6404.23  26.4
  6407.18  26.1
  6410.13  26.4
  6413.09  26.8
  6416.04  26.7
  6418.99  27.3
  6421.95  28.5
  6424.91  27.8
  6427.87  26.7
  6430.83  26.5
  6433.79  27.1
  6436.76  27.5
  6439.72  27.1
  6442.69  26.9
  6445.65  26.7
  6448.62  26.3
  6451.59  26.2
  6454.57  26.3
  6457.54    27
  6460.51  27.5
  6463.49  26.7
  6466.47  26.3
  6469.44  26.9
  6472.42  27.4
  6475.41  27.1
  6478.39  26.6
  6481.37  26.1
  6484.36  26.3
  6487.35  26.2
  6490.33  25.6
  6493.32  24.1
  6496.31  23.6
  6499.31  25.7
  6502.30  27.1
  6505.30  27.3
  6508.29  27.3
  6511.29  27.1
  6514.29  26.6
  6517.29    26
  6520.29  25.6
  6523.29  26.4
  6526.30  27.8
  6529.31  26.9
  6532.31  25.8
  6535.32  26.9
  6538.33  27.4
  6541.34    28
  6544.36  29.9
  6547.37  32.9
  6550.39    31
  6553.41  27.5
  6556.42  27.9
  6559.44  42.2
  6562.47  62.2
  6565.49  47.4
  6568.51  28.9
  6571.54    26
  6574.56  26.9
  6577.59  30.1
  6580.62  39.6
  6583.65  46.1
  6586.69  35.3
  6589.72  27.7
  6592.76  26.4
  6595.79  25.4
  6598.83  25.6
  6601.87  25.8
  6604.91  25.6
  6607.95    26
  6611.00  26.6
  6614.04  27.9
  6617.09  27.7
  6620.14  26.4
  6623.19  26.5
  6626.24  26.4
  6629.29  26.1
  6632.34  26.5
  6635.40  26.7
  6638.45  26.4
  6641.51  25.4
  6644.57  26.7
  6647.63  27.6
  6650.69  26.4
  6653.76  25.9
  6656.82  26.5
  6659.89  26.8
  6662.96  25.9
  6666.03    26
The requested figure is 0.13 mag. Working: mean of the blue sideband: 27.6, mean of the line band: 26.4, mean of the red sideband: 31.4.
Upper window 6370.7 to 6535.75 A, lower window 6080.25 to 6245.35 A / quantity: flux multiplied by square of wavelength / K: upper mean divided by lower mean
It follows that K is 1.1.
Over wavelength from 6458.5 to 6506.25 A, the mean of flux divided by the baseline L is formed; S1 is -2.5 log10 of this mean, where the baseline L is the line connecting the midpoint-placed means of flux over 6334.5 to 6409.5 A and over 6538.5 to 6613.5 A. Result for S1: 0.12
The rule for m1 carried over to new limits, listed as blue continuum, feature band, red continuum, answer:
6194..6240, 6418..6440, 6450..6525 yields -0.04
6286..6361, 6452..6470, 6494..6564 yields 0.07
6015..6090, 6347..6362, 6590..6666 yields 0.06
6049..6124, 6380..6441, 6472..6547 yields 0.01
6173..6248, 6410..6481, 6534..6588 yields 0.17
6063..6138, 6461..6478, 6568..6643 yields 0.05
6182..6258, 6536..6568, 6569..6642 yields -0.25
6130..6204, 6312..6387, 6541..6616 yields 0.10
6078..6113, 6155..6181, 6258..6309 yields 0.03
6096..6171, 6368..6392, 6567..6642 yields 0.04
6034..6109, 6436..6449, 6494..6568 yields 0.11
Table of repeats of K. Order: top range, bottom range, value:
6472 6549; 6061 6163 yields 1.11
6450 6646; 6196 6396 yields 1.18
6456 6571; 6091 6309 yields 1.21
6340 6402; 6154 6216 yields 1.07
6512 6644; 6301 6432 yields 1.19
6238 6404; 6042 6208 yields 1.03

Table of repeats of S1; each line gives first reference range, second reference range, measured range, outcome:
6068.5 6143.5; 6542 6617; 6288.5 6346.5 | 0.10 mag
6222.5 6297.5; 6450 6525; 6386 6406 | -0.01 mag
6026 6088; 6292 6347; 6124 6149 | 0.01 mag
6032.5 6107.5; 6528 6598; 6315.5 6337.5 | 0.14 mag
